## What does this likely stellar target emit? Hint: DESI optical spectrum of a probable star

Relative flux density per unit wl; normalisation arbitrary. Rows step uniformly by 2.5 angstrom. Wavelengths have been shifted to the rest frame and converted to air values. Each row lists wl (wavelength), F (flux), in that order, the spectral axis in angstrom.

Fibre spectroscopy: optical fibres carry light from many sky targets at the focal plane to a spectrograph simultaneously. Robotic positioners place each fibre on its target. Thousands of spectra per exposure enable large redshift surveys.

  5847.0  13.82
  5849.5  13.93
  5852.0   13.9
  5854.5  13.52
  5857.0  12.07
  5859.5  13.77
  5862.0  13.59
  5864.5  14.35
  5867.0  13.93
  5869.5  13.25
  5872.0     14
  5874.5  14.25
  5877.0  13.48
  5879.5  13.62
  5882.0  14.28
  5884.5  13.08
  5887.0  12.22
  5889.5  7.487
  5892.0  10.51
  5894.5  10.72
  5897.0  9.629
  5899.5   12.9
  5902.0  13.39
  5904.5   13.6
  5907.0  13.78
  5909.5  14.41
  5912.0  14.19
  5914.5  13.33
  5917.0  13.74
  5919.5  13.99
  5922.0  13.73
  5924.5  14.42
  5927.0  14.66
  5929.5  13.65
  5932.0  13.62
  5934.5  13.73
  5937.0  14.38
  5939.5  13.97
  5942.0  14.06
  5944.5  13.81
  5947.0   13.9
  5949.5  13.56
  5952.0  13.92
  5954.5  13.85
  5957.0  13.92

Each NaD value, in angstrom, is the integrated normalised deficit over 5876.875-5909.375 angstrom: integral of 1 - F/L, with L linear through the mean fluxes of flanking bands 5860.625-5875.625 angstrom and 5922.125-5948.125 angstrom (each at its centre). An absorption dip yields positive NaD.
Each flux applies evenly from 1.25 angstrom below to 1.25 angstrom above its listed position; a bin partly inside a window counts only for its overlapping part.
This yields 3.95 angstrom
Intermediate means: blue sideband 13.9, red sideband 14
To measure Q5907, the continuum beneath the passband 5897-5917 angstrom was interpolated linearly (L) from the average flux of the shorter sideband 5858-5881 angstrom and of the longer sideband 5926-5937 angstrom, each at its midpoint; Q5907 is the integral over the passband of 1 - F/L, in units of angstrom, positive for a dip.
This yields 0.7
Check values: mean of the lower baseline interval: 13.8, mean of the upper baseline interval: 14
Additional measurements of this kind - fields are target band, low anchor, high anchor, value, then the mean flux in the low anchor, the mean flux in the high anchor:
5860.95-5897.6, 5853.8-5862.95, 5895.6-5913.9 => 1.6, 13.2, 13.1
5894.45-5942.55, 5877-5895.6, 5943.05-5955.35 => -2.6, 11.8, 13.8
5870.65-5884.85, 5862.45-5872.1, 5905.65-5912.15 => 0.1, 13.8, 14.1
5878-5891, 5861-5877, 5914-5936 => 1.6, 13.9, 13.9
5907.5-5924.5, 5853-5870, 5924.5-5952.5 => -0.1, 13.5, 14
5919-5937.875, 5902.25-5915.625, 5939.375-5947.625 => -0.2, 13.8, 13.9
